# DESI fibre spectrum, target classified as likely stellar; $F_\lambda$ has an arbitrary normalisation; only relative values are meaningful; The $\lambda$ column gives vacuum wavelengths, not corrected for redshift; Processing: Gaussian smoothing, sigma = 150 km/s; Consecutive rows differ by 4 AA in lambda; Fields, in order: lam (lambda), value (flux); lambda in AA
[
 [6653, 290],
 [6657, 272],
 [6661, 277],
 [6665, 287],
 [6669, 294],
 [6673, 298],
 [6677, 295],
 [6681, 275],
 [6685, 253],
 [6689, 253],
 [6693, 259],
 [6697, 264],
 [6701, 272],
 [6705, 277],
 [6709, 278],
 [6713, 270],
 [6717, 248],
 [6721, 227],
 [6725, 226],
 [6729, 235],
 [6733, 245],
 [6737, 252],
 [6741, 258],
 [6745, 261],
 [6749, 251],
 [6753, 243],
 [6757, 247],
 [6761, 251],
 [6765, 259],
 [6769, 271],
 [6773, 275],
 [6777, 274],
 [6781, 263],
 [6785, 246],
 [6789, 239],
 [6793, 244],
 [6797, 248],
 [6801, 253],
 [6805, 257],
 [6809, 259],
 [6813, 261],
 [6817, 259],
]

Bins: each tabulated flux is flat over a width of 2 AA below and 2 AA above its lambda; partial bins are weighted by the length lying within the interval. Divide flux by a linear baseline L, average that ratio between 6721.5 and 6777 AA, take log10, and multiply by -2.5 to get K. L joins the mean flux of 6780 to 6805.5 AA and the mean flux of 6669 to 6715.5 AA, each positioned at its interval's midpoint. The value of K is 0.03 mag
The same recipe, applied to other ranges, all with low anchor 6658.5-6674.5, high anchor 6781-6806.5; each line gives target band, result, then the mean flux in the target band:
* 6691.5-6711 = 0.03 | 270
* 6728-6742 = 0.08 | 248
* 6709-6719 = 0.04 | 263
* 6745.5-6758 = 0.06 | 249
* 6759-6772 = -0.02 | 261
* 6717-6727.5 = 0.17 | 231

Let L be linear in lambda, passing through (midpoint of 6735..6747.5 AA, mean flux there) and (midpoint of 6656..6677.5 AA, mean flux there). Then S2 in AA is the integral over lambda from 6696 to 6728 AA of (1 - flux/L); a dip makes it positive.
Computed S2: 1.4 AA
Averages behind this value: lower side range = 287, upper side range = 257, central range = 257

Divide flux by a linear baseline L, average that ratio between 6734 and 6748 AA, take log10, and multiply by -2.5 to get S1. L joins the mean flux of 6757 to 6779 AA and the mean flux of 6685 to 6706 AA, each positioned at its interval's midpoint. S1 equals 0.03 mag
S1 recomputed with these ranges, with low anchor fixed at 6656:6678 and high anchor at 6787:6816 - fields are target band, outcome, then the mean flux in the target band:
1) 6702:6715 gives 0.007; 275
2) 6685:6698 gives 0.095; 257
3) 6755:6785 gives -0.007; 262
